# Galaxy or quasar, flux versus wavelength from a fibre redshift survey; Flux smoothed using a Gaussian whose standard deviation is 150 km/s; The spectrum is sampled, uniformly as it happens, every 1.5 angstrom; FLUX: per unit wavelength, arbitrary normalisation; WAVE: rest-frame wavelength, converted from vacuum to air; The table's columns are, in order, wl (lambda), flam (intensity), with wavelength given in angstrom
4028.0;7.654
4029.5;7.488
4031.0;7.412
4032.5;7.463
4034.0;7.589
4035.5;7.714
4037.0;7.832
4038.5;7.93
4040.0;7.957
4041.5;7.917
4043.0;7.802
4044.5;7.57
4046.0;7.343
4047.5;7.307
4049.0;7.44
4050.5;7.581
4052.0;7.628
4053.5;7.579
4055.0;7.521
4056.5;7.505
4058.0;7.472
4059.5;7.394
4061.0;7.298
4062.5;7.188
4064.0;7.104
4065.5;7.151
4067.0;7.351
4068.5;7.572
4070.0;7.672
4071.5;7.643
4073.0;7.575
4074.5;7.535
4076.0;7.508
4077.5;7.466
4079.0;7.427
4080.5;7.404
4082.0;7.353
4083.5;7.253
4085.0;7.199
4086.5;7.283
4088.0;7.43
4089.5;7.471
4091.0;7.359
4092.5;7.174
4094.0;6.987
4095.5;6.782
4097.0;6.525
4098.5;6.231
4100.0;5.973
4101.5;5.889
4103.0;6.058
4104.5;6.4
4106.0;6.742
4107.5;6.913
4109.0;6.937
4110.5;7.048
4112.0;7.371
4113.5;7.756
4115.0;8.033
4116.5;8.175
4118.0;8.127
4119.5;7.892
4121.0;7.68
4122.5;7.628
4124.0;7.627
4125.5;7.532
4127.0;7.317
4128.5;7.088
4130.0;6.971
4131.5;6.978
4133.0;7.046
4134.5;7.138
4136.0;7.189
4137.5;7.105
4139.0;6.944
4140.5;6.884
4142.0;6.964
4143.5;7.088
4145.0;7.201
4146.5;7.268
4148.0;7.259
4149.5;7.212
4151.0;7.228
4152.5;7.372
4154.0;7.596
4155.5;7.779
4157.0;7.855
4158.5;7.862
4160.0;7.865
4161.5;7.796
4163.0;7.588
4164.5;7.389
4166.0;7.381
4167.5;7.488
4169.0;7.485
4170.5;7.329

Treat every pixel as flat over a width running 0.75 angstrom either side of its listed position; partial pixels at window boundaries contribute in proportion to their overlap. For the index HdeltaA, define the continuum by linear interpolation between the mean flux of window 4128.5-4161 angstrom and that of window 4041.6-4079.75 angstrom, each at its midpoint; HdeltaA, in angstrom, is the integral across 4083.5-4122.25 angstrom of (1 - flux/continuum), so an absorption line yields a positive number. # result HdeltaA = 1.4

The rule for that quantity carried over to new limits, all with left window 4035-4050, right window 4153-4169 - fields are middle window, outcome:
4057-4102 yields 2.77 angstrom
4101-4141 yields 2.33 angstrom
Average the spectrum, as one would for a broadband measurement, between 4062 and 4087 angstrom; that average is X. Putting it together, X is 7.4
